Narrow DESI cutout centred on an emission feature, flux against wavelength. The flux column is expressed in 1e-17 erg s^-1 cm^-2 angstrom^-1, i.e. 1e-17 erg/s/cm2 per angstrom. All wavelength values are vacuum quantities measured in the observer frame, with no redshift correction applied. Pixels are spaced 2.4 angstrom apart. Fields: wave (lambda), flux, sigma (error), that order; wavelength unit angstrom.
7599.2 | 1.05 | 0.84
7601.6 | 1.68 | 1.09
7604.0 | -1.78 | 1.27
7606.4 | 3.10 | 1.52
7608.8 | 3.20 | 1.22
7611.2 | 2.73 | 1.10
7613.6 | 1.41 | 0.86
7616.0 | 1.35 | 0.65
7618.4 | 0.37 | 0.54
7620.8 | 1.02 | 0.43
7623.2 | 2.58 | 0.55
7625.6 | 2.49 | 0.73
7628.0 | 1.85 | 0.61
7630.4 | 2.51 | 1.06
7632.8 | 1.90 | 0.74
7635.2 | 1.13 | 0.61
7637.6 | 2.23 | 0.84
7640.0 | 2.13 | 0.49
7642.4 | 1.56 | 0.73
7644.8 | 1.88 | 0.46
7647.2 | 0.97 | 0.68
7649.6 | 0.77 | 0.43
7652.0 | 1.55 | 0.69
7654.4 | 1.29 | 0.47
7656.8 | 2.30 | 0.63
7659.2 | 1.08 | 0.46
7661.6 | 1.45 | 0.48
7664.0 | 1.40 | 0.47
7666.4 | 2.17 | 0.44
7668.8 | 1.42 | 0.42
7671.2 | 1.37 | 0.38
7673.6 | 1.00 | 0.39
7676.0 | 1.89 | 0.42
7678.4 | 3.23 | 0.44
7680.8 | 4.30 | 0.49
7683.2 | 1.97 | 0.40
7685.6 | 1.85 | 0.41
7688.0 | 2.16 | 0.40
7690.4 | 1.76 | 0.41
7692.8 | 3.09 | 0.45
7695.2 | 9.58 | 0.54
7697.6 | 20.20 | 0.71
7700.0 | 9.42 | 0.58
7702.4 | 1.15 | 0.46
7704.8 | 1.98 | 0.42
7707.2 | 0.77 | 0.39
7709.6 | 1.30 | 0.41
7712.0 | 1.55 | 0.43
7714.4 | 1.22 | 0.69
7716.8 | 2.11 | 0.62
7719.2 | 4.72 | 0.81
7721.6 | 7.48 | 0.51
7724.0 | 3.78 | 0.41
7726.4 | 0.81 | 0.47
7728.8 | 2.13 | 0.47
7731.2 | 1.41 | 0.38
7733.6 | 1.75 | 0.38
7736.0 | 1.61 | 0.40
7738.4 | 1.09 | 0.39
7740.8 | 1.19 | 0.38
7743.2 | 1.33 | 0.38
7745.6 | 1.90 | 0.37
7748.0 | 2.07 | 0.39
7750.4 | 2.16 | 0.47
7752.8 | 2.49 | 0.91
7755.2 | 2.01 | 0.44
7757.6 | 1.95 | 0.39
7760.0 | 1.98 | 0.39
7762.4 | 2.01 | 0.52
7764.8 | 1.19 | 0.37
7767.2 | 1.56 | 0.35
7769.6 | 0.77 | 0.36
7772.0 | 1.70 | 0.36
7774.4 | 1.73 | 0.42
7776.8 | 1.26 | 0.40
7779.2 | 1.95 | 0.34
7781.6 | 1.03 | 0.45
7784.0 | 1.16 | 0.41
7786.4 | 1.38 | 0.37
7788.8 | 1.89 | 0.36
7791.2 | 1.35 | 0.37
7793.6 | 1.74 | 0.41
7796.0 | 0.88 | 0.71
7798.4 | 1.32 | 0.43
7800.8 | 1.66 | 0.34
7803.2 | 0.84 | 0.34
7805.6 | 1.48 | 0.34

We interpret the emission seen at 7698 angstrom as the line H-alpha 6563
